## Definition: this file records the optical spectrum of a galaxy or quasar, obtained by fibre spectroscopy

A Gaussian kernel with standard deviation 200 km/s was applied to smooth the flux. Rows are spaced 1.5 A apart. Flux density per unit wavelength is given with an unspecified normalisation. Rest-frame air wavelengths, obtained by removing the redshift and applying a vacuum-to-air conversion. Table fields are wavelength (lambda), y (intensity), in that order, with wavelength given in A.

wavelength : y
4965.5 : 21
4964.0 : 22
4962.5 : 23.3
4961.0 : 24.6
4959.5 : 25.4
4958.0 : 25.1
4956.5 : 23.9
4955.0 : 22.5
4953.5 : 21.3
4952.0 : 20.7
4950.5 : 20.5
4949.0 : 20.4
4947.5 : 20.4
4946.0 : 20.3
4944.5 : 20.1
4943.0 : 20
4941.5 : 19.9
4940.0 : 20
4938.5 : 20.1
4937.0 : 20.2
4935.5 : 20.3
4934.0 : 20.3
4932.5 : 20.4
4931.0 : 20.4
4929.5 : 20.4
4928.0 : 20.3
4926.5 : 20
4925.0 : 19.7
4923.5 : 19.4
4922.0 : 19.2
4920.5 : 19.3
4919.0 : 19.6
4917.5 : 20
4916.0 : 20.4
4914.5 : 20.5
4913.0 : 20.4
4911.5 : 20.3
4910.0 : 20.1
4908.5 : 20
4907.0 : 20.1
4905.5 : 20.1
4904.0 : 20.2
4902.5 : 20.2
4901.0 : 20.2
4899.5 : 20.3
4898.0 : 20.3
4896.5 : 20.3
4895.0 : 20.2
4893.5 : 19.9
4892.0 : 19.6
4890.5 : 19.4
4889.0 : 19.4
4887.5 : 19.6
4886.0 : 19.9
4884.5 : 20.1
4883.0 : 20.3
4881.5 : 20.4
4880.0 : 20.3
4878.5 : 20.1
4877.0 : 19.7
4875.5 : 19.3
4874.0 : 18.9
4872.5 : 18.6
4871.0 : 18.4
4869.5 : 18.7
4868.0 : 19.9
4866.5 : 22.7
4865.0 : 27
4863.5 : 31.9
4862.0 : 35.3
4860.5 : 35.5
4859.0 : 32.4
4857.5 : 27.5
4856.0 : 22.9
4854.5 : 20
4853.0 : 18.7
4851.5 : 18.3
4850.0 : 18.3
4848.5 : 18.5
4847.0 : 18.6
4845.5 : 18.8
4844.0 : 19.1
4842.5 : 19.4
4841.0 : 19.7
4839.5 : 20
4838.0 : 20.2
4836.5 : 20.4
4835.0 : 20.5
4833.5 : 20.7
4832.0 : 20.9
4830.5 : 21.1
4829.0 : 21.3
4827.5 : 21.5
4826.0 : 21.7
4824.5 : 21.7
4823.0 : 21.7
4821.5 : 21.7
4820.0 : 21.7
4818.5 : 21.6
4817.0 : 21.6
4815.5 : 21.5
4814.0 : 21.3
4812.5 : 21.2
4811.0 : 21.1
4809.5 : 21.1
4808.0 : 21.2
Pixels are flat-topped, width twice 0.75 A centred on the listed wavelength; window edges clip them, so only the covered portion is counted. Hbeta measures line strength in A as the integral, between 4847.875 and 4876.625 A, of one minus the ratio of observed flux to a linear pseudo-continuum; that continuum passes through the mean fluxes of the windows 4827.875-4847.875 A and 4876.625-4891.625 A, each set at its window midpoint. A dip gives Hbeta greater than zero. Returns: -4.7 A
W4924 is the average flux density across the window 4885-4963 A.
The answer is 20.6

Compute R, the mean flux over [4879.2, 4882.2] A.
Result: 20.3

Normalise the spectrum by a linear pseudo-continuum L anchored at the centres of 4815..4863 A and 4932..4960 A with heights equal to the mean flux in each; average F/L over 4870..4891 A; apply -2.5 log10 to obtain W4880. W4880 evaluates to 0.11 mag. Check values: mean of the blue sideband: 22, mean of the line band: 19.6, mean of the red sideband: 21.1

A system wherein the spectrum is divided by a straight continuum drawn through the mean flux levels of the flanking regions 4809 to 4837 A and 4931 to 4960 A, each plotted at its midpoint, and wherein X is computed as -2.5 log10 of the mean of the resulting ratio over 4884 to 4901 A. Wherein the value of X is 0.07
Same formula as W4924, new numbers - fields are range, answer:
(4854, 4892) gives 22.7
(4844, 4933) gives 21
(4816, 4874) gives 22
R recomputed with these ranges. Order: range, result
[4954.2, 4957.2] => 23.2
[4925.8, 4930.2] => 20.2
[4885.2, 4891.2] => 19.6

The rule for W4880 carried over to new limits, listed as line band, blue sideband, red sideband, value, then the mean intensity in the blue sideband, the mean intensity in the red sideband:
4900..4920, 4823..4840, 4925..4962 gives 0.05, 21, 21.1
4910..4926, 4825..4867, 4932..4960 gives 0.09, 22.6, 21.1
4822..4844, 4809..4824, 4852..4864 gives 0.15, 21.5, 27.7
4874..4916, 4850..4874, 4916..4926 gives 0.08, 24.2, 19.6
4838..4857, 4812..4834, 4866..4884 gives 0.06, 21.4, 19.7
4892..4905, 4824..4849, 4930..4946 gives 0.00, 20.2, 20.2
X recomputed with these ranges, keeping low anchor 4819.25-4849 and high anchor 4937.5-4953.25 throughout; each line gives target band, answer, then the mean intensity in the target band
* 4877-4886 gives 0.01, 20.2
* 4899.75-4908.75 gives 0.01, 20.2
